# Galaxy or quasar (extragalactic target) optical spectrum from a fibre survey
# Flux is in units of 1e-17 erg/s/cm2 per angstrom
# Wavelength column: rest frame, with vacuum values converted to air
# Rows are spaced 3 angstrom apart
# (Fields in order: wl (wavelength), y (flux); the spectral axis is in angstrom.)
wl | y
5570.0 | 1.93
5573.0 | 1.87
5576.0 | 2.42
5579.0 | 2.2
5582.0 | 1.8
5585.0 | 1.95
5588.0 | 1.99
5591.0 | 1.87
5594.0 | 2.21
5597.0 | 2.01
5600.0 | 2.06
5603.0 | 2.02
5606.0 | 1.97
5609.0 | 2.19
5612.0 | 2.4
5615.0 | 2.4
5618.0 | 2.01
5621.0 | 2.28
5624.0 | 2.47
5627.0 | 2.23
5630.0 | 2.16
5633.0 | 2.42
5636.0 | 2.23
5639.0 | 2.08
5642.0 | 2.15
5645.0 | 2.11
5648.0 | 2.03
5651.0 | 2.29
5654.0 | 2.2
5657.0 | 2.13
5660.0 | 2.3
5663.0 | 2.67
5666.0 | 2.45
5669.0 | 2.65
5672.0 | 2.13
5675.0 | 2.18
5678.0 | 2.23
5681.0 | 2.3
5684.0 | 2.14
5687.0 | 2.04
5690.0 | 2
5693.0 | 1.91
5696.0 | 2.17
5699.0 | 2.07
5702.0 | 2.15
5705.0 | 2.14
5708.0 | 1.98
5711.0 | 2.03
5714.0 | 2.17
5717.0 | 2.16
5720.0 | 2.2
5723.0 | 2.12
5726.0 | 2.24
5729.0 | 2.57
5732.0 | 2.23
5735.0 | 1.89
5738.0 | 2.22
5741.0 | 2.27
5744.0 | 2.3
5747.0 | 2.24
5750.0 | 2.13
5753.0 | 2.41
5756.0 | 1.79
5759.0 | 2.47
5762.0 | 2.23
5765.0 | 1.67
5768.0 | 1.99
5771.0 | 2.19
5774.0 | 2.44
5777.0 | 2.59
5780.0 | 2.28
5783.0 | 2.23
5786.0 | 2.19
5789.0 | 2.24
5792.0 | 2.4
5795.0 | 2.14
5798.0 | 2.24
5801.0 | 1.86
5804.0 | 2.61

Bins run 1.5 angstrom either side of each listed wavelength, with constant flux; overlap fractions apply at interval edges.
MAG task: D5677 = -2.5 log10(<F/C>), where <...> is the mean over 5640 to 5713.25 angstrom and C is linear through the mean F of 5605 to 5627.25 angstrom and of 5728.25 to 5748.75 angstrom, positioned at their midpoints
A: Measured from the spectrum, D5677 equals 0.03 mag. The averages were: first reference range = 2.25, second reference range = 2.23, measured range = 2.18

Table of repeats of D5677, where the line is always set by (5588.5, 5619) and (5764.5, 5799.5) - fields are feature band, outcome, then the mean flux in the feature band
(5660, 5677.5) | -0.11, 2.4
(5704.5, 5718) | 0.05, 2.09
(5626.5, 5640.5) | -0.05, 2.22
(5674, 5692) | 0.01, 2.14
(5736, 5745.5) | -0.02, 2.24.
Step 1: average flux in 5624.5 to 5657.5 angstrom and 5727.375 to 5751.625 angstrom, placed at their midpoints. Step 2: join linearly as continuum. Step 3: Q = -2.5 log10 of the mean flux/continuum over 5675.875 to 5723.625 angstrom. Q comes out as 0.05 mag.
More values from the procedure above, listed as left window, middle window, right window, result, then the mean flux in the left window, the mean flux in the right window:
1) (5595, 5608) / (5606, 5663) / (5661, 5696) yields -0.056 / 2.03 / 2.24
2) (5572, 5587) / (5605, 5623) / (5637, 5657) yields -0.062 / 2.05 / 2.14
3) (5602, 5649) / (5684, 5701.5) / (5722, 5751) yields 0.082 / 2.2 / 2.22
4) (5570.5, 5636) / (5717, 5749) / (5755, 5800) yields -0.017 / 2.14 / 2.21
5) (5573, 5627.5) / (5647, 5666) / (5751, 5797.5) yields -0.065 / 2.13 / 2.22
